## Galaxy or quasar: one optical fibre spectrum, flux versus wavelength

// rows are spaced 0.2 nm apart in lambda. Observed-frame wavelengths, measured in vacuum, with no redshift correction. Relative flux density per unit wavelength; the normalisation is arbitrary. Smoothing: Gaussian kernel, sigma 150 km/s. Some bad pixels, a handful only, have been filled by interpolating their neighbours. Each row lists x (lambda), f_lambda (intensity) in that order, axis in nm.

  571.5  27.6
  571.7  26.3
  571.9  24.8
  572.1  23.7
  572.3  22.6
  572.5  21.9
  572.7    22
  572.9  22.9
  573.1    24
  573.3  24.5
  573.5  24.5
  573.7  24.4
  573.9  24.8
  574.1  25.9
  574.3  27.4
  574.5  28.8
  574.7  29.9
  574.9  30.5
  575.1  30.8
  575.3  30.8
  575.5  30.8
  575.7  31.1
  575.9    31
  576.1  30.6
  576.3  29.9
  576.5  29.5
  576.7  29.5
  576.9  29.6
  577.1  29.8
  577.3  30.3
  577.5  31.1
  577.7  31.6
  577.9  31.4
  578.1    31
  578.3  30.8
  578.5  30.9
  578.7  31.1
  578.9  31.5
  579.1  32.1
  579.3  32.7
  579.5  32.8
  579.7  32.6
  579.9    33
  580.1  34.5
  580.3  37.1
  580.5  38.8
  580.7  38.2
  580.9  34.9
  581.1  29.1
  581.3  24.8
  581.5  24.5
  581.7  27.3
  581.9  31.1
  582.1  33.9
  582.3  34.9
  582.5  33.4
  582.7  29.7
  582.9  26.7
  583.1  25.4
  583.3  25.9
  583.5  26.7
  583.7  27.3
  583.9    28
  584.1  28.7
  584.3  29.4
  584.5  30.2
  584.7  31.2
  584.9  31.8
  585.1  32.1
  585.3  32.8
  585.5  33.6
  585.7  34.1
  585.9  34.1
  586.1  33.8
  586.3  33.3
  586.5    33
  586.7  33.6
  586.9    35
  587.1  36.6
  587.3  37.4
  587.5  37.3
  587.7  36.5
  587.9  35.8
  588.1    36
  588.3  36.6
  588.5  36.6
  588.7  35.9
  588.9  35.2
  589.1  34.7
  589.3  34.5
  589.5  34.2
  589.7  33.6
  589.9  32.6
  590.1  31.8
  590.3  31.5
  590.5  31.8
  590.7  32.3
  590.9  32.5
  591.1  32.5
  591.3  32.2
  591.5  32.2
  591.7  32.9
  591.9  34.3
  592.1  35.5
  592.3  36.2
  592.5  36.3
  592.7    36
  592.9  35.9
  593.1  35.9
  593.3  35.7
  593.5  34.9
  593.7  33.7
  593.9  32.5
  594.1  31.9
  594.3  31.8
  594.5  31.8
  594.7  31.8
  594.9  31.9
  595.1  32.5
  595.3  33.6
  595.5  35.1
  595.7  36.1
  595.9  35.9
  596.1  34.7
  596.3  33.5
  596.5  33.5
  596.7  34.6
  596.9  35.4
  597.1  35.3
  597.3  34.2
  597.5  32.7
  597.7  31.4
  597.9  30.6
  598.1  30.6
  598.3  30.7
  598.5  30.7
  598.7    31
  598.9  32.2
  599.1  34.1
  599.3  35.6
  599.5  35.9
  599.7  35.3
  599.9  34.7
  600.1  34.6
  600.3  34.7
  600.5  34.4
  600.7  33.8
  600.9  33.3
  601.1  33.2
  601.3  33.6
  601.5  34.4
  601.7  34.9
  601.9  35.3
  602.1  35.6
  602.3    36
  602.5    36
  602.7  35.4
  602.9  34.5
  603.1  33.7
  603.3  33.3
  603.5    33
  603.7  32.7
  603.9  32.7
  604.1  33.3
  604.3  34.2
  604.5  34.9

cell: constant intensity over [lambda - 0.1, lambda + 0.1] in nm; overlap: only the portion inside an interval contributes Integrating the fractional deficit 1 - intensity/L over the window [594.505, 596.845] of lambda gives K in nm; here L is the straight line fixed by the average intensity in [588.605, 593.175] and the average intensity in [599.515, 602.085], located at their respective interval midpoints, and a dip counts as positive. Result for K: 0.02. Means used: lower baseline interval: 33.9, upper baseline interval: 34.4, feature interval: 33.9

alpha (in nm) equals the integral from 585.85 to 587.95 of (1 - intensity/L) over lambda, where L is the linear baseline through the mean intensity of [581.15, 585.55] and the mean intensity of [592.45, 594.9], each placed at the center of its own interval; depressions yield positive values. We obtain -0.281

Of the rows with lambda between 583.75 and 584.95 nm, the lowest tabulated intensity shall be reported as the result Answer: 28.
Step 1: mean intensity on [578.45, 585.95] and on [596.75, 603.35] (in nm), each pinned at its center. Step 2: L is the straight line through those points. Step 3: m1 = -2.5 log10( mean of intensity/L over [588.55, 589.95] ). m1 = -0.07 mag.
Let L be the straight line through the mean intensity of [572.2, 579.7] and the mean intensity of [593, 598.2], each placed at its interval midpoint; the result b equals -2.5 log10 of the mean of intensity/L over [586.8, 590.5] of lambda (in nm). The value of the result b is -0.10 mag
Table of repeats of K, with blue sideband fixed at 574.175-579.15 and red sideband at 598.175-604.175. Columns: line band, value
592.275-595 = -0.092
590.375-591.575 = 0.009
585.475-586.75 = -0.075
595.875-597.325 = -0.057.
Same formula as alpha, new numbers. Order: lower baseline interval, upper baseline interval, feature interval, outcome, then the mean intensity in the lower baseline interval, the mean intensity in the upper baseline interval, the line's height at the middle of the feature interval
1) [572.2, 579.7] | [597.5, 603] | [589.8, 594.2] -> -0.22 nm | 28.8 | 33.8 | 32.1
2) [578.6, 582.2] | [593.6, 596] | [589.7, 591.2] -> 0.03 nm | 32.2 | 33.2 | 32.9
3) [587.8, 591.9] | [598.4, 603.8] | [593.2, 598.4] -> 0.10 nm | 33.8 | 34.1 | 34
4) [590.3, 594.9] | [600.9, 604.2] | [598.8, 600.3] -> -0.03 nm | 33.6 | 34.2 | 34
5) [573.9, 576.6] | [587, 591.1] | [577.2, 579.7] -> -0.06 nm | 29.6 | 34.6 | 30.8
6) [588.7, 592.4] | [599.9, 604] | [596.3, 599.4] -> 0.10 nm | 33.4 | 34.3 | 34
